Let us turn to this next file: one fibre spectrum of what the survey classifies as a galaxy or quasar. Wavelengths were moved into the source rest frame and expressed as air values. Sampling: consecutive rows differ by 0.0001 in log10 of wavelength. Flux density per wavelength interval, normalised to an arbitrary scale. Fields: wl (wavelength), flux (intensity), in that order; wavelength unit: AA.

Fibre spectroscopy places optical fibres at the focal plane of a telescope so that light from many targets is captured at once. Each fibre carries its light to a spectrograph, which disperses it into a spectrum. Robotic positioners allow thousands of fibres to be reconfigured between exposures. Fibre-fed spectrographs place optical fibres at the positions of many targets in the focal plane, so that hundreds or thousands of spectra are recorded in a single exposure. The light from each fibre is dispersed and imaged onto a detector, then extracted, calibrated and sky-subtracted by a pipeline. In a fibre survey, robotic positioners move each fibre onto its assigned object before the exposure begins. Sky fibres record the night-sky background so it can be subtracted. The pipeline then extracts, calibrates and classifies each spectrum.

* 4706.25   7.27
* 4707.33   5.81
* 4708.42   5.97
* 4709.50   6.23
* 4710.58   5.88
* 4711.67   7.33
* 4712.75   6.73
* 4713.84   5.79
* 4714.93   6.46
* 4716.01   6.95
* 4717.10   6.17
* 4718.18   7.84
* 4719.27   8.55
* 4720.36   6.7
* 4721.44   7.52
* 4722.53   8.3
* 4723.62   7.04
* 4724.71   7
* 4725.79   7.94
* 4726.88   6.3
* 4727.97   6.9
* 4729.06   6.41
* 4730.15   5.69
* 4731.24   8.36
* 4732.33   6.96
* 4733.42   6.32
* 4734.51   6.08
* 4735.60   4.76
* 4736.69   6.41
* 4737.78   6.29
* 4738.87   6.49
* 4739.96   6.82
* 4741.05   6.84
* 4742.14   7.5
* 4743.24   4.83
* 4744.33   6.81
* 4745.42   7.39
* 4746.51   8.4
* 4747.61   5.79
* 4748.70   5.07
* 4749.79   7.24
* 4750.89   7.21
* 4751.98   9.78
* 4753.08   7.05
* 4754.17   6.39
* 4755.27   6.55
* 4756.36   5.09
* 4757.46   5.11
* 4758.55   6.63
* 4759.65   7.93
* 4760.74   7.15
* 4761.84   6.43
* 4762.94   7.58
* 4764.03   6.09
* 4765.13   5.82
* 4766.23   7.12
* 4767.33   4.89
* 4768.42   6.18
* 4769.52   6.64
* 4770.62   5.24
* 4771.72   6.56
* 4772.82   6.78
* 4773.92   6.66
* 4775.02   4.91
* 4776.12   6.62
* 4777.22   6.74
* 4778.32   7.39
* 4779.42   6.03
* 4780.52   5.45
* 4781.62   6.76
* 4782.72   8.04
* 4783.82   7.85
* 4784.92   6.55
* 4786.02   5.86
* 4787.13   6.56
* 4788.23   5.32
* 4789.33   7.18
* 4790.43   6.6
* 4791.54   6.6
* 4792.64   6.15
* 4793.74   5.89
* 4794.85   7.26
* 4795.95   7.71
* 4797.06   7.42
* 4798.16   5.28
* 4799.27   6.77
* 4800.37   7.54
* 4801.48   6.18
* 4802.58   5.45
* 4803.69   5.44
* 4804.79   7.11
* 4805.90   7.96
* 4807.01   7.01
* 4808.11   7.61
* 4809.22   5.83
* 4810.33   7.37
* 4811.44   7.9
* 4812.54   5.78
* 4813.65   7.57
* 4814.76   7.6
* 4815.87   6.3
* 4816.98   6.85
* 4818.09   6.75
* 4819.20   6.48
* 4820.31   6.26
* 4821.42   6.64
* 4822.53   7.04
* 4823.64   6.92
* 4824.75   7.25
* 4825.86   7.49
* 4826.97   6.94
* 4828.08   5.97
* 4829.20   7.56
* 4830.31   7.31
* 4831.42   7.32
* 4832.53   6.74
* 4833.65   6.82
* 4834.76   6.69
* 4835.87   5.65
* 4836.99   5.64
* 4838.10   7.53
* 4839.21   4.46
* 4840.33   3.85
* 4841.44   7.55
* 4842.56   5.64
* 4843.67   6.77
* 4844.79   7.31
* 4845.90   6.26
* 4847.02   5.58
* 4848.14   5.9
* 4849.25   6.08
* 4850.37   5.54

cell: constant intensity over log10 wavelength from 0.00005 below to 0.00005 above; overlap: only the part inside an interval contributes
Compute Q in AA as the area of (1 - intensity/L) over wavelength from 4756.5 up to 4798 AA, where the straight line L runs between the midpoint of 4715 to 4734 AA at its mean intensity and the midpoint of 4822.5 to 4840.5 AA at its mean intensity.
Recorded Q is 2.0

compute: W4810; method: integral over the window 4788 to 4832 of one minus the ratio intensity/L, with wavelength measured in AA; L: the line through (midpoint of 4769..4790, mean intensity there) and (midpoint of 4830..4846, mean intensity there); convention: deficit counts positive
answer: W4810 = -2.6 AA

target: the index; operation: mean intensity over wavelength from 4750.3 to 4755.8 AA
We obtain 7.39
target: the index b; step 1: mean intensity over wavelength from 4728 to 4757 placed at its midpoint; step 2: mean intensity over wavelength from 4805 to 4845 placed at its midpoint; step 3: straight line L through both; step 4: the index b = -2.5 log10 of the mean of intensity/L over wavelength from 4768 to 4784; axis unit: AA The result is 0.03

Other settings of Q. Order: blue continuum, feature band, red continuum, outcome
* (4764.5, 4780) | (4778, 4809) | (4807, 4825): -0.5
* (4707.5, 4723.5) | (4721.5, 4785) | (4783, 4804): 0.6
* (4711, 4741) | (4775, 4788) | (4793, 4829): 0.4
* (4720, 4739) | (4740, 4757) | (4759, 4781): -0.5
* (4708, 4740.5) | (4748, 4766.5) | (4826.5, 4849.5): -0.2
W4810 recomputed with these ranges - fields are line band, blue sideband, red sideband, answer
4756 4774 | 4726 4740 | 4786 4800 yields 0.43 AA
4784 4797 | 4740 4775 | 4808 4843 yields 0.06 AA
